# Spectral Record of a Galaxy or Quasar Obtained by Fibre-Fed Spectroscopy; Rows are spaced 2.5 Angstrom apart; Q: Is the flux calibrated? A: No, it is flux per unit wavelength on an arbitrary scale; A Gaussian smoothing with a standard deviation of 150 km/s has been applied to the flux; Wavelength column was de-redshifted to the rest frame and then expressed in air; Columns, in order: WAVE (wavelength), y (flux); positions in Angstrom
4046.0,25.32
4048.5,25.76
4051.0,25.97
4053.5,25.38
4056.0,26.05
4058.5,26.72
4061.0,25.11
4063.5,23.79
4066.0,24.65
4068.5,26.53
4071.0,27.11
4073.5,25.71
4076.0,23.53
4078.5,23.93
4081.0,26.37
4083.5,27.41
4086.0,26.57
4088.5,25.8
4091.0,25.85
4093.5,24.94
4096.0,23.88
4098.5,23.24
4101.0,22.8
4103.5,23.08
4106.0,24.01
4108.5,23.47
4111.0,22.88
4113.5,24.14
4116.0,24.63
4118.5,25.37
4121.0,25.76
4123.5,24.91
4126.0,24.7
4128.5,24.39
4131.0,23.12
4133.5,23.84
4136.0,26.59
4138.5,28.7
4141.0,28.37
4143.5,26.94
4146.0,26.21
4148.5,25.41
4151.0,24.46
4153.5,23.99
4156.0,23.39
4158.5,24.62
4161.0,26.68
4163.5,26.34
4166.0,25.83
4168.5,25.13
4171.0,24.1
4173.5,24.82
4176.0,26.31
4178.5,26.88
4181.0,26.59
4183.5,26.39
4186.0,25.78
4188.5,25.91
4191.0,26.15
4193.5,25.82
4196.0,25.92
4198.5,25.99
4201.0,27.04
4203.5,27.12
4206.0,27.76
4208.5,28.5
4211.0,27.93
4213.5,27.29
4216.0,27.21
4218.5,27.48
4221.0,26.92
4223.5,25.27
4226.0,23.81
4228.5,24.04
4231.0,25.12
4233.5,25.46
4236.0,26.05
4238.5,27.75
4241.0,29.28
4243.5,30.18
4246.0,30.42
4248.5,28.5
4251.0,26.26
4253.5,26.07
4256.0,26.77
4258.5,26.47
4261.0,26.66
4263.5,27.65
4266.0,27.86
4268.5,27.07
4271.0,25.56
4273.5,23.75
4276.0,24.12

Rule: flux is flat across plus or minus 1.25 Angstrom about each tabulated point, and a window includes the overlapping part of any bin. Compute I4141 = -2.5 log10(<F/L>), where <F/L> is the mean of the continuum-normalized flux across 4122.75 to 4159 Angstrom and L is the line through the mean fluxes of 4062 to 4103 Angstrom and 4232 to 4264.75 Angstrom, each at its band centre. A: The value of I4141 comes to 0.03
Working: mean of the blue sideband 25.1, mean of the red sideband 27.5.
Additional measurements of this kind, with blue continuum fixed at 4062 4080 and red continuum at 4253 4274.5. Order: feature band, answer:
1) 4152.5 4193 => 0.01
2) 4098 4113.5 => 0.09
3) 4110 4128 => 0.03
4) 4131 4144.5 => -0.04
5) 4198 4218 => -0.05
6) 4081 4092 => -0.05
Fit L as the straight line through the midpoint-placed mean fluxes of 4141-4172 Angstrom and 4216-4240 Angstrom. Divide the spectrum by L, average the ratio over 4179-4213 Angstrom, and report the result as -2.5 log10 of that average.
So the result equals -0.043 mag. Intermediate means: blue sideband 25.4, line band 26.7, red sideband 25.9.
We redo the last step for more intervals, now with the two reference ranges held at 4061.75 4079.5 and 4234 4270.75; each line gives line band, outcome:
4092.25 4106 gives 0.08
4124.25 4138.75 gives 0.04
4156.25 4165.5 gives 0.03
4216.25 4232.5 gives 0.07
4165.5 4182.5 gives 0.03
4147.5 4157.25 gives 0.08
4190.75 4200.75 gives 0.03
